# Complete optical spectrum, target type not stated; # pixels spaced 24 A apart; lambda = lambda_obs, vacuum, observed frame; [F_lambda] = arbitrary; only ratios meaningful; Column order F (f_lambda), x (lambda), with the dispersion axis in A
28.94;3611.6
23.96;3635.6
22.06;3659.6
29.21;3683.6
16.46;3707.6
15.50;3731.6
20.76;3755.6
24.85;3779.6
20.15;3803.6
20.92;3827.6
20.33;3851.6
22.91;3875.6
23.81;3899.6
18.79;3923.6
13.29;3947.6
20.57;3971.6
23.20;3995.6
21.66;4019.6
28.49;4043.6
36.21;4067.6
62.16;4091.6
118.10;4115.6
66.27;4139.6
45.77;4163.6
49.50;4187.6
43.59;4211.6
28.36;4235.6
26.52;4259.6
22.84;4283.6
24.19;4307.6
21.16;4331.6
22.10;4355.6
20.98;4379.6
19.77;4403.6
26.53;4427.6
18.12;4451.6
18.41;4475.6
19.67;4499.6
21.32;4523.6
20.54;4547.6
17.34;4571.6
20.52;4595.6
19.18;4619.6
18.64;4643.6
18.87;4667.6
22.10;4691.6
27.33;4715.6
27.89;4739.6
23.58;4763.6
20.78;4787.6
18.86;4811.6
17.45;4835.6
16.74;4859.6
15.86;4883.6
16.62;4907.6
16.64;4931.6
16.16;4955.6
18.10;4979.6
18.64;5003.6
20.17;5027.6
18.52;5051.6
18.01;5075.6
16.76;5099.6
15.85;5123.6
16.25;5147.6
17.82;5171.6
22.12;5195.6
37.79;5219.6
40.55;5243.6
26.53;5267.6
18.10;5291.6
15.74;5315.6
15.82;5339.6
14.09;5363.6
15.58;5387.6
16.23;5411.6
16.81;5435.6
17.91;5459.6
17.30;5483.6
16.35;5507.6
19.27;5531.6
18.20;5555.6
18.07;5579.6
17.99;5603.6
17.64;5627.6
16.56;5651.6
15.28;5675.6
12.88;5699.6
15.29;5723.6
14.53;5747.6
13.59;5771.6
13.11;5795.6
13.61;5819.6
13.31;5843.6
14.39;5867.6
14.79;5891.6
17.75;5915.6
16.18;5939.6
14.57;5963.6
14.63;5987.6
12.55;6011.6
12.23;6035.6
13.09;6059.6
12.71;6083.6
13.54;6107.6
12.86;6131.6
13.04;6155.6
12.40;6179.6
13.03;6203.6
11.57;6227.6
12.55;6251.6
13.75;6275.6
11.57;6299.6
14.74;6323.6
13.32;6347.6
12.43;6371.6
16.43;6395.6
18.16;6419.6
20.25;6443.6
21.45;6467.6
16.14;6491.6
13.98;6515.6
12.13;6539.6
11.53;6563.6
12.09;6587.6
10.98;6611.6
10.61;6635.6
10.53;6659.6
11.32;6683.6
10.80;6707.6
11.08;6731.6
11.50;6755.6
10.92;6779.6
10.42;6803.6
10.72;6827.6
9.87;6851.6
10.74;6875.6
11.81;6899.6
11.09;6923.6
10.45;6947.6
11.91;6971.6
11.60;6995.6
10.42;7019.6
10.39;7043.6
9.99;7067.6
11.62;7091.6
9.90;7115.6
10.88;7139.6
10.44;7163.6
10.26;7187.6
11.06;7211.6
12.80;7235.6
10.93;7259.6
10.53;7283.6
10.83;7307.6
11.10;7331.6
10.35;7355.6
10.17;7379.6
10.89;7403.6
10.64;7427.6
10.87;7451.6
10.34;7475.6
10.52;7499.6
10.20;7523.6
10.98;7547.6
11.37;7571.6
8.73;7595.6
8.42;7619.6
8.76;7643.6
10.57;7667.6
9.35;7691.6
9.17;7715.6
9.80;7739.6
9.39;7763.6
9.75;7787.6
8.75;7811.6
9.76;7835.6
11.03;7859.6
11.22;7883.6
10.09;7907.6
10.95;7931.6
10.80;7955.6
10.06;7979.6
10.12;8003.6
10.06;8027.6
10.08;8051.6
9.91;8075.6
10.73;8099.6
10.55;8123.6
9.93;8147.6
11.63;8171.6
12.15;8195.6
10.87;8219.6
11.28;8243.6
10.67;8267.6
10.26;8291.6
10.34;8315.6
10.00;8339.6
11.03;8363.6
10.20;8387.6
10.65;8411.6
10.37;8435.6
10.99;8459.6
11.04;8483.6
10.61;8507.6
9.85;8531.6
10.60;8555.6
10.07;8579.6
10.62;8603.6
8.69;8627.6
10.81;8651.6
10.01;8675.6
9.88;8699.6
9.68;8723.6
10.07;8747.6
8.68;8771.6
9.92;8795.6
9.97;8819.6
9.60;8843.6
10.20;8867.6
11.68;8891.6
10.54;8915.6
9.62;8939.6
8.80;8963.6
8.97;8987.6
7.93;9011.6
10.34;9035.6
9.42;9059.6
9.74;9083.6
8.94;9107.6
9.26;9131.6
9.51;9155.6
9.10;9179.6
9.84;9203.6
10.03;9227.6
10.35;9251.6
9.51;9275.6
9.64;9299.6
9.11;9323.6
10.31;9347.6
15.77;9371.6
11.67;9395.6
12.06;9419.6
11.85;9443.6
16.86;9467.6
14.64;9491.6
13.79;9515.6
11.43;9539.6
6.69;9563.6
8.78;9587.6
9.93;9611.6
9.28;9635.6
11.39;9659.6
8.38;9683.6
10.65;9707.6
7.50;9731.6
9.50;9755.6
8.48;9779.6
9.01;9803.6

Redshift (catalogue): 2.39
